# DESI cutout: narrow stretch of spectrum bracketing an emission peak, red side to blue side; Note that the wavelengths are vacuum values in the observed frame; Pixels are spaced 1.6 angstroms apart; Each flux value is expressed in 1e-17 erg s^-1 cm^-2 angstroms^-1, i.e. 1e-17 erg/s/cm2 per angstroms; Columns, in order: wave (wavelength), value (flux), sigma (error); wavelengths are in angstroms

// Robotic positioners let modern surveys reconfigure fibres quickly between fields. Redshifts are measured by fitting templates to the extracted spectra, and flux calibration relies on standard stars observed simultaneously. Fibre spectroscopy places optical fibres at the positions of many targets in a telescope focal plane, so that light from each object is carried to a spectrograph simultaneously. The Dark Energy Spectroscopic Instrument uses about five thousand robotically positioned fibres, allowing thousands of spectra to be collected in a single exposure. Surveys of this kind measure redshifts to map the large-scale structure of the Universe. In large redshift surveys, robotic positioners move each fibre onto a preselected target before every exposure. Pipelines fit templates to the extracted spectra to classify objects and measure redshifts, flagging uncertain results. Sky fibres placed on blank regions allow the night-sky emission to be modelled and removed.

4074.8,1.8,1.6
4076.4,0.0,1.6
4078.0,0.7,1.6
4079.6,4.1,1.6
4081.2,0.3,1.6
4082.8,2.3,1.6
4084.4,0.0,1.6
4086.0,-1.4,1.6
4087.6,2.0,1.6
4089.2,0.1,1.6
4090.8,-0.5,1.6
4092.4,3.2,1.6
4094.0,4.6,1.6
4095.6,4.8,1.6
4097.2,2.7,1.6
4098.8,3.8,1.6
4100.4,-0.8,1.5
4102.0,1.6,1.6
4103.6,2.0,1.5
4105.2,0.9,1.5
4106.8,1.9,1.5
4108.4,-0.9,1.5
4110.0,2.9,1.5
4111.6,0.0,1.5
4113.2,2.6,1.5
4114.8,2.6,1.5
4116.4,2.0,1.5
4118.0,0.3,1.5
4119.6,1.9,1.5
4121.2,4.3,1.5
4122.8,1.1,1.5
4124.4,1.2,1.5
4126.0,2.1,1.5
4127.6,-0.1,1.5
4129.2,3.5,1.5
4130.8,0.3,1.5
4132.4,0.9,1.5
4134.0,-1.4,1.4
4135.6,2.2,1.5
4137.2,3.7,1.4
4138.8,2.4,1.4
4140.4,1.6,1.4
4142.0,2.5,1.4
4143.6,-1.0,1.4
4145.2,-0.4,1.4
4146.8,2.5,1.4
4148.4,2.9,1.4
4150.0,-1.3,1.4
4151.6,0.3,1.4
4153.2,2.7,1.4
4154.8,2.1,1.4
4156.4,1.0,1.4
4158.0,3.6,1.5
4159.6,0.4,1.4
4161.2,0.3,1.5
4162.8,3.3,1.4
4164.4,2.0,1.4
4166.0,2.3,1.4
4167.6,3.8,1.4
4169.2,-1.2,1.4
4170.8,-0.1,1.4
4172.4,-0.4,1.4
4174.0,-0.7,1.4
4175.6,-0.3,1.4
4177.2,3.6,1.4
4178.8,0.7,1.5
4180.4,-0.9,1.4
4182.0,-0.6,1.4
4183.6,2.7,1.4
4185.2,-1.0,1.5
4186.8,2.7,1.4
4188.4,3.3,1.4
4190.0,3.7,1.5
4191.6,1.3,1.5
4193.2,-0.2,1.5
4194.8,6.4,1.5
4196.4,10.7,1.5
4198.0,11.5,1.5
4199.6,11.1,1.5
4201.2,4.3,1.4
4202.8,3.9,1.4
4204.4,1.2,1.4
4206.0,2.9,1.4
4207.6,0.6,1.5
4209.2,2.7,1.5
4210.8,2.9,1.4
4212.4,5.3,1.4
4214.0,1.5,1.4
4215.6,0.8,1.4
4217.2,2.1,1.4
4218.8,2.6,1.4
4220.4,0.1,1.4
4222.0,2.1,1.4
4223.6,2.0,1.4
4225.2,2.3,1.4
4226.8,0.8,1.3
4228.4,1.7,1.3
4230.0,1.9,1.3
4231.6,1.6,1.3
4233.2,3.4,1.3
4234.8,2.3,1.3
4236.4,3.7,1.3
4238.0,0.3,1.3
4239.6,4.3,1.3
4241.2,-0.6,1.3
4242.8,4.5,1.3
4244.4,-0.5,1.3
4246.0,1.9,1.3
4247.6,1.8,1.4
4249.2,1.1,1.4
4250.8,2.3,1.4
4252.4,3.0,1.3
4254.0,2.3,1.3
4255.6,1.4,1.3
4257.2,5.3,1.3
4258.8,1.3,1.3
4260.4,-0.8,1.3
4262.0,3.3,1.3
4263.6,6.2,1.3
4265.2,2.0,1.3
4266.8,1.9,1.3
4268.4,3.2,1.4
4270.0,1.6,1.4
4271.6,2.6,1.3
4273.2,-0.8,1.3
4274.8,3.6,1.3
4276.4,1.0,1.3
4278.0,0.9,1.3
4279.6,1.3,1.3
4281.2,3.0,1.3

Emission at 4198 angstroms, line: [O II] 3727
